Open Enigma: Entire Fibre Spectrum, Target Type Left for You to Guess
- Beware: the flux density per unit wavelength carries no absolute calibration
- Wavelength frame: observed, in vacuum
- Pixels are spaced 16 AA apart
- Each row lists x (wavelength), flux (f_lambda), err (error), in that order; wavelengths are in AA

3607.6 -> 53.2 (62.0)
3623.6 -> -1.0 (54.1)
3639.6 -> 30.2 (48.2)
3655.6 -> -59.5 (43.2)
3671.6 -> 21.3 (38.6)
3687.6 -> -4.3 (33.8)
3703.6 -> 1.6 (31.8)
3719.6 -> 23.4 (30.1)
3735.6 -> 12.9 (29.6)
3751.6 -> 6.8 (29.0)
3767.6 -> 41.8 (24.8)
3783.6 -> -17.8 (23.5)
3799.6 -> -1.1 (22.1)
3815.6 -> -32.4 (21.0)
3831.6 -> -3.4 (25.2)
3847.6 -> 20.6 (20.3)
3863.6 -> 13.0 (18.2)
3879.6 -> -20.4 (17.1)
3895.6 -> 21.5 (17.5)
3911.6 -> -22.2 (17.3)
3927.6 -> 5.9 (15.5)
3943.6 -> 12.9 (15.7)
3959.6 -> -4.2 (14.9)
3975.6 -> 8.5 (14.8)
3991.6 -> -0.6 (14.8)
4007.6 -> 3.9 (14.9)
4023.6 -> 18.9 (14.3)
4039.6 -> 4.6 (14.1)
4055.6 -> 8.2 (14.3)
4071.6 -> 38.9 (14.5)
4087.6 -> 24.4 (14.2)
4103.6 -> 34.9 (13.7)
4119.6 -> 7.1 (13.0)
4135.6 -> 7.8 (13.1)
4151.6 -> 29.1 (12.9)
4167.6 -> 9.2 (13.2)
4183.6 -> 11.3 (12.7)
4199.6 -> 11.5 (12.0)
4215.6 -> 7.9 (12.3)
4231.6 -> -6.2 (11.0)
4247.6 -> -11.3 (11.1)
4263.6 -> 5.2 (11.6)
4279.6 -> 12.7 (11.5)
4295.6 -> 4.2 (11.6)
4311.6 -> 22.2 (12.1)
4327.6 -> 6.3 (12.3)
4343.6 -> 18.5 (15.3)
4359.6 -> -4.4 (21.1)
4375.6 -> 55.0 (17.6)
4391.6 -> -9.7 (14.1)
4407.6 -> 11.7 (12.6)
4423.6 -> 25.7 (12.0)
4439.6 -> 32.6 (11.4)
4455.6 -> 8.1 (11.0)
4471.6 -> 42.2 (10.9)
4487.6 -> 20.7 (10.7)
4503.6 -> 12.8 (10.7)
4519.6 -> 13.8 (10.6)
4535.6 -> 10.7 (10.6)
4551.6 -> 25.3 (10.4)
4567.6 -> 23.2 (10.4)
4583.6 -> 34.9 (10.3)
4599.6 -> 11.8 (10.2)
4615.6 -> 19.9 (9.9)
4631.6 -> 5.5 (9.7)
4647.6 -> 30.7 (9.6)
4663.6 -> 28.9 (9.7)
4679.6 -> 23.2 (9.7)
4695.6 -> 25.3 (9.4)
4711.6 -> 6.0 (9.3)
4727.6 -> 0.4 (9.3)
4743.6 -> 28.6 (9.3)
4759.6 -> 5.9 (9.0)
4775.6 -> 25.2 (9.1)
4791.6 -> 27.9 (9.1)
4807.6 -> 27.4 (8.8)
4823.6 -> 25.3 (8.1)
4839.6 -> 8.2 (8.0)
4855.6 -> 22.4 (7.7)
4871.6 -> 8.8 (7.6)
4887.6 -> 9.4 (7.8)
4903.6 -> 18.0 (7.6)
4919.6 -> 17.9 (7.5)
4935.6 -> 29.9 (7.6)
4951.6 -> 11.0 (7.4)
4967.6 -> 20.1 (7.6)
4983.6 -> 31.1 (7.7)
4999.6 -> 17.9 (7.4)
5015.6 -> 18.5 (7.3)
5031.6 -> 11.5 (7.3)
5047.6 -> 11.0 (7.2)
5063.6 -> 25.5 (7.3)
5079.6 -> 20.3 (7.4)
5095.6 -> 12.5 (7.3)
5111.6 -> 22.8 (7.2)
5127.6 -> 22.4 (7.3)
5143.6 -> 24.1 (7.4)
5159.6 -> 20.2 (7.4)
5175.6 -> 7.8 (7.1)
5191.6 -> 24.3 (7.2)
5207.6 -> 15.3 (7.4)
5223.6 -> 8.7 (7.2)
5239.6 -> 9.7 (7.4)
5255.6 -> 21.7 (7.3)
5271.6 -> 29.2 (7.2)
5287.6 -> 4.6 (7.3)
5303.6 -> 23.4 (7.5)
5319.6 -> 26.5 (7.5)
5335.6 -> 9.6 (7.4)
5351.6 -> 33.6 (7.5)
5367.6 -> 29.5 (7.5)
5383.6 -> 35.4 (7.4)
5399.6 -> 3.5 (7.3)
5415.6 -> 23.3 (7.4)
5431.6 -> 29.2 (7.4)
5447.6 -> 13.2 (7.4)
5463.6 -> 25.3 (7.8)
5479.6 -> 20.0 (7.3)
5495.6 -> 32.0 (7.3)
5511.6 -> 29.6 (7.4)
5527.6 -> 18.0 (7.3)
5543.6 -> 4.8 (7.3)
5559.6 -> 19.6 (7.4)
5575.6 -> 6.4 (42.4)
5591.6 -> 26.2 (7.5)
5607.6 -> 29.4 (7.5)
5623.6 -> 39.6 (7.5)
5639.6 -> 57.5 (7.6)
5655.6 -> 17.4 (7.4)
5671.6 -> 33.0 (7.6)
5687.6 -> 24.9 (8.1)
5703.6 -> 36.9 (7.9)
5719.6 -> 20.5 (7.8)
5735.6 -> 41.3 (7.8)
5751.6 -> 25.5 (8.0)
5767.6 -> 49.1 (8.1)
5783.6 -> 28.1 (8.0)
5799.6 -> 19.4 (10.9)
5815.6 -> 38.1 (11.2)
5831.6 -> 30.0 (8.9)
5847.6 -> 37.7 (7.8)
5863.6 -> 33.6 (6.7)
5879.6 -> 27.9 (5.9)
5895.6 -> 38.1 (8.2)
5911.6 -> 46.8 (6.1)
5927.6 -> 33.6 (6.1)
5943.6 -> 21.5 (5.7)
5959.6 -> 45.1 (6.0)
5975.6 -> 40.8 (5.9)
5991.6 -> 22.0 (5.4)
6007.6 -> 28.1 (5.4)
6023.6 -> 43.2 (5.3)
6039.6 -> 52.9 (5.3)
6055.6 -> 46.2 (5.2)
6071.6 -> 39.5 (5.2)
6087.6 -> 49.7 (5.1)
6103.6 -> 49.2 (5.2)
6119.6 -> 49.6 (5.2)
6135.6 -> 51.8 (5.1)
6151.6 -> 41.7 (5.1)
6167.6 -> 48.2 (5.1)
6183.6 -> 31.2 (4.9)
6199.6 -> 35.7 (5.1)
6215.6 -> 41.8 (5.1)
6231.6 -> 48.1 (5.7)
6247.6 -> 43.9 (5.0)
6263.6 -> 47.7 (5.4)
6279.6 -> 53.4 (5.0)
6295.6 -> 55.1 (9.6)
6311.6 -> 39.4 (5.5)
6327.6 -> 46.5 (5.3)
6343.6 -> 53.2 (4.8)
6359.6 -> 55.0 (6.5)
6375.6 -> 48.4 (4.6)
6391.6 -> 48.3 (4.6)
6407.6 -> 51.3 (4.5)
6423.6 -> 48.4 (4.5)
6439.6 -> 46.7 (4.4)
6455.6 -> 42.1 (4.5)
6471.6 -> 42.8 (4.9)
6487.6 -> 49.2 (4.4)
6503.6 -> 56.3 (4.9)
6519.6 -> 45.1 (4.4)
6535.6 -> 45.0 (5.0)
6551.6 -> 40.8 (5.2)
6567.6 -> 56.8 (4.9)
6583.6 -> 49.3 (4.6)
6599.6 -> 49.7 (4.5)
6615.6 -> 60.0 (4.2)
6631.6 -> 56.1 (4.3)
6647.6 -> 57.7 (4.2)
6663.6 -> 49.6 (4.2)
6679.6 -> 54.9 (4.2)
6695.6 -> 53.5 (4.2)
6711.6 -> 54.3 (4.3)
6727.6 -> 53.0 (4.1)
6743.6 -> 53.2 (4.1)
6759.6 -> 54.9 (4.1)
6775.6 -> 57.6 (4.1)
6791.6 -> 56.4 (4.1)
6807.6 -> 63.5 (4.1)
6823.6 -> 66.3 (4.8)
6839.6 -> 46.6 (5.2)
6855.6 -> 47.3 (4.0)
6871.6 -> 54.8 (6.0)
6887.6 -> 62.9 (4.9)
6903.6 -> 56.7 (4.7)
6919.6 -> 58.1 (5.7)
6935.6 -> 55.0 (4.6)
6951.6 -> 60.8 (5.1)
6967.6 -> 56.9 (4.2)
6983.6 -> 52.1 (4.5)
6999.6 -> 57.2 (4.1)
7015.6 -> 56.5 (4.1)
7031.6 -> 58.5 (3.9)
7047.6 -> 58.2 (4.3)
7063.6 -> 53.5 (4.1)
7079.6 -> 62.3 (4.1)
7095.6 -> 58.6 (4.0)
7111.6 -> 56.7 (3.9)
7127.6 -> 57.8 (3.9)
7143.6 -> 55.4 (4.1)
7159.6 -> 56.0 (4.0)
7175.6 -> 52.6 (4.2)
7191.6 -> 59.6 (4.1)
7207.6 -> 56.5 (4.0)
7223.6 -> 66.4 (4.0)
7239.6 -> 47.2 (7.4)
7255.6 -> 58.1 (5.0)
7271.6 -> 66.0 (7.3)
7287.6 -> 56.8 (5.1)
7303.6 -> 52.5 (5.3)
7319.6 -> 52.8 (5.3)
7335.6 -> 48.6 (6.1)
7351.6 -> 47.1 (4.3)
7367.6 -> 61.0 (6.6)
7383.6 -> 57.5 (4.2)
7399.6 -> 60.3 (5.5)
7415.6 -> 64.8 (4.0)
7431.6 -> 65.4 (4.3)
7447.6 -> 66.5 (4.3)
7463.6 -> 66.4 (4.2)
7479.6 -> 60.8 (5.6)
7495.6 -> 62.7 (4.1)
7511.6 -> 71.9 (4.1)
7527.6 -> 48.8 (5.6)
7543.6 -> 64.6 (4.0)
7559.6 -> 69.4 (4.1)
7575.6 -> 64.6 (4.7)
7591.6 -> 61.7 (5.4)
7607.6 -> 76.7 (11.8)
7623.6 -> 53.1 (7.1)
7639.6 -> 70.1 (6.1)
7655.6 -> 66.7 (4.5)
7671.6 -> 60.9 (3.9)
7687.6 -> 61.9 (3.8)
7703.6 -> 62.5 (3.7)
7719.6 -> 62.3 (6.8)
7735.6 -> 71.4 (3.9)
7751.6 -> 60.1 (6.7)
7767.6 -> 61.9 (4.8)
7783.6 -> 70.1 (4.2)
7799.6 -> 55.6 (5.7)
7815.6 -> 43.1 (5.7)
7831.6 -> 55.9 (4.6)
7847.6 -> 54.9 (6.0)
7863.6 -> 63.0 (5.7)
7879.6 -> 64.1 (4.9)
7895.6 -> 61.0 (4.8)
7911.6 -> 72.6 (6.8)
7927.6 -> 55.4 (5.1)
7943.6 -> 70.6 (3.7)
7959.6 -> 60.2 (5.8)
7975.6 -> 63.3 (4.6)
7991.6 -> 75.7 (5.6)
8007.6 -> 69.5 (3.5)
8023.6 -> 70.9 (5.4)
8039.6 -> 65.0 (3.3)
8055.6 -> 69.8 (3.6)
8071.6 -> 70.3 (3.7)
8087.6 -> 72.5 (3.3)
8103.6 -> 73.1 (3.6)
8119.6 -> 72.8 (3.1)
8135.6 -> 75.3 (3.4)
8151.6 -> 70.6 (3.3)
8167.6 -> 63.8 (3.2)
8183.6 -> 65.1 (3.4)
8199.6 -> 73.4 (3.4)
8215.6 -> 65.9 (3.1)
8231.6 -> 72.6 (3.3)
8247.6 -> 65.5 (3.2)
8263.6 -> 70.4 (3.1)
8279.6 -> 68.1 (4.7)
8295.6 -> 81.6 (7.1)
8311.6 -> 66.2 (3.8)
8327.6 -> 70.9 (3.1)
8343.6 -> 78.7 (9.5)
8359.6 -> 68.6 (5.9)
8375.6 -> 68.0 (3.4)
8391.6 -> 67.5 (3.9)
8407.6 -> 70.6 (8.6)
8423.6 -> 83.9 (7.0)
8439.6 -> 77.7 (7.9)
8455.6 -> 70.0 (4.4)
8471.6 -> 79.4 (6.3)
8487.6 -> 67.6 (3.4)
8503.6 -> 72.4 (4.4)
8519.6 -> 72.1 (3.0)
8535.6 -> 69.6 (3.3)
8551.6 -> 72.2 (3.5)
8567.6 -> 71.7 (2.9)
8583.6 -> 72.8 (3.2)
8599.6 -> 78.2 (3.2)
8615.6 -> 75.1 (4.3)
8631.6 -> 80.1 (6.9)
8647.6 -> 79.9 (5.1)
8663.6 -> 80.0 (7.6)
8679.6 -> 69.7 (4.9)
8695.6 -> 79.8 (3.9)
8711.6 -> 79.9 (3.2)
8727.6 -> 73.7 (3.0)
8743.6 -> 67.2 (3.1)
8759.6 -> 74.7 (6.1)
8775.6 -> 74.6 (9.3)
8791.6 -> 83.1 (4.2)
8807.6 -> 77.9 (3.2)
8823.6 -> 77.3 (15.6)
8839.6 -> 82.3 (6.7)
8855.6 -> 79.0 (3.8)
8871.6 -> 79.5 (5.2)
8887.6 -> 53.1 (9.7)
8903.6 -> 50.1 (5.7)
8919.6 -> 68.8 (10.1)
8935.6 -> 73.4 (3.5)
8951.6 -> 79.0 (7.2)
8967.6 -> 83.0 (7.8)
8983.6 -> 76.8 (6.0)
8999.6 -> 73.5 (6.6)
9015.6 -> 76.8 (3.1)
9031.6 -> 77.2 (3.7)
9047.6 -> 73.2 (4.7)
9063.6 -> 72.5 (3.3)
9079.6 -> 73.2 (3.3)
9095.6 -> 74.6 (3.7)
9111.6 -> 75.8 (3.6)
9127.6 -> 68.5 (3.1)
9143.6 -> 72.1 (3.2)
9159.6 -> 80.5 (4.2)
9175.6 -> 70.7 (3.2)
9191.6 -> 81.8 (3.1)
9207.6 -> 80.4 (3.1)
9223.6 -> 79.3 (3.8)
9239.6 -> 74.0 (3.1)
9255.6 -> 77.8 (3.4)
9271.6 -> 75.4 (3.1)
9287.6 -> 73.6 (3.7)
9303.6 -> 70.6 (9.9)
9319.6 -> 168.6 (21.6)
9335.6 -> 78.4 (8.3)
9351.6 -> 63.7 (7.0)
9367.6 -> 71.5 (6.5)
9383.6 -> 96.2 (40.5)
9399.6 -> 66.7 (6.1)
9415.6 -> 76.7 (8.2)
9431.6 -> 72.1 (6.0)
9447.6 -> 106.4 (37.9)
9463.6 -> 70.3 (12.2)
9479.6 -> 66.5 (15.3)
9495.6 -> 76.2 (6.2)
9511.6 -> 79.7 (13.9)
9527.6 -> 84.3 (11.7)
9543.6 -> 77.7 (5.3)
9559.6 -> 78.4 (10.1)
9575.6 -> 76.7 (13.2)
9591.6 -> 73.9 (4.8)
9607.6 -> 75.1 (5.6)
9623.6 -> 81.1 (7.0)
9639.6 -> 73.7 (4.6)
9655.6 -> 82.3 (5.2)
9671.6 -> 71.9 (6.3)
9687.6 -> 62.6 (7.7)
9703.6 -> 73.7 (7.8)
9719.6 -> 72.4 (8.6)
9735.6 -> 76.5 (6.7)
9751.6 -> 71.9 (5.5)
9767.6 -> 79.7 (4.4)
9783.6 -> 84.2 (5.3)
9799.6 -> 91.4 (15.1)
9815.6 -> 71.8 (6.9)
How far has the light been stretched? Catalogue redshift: 0.510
